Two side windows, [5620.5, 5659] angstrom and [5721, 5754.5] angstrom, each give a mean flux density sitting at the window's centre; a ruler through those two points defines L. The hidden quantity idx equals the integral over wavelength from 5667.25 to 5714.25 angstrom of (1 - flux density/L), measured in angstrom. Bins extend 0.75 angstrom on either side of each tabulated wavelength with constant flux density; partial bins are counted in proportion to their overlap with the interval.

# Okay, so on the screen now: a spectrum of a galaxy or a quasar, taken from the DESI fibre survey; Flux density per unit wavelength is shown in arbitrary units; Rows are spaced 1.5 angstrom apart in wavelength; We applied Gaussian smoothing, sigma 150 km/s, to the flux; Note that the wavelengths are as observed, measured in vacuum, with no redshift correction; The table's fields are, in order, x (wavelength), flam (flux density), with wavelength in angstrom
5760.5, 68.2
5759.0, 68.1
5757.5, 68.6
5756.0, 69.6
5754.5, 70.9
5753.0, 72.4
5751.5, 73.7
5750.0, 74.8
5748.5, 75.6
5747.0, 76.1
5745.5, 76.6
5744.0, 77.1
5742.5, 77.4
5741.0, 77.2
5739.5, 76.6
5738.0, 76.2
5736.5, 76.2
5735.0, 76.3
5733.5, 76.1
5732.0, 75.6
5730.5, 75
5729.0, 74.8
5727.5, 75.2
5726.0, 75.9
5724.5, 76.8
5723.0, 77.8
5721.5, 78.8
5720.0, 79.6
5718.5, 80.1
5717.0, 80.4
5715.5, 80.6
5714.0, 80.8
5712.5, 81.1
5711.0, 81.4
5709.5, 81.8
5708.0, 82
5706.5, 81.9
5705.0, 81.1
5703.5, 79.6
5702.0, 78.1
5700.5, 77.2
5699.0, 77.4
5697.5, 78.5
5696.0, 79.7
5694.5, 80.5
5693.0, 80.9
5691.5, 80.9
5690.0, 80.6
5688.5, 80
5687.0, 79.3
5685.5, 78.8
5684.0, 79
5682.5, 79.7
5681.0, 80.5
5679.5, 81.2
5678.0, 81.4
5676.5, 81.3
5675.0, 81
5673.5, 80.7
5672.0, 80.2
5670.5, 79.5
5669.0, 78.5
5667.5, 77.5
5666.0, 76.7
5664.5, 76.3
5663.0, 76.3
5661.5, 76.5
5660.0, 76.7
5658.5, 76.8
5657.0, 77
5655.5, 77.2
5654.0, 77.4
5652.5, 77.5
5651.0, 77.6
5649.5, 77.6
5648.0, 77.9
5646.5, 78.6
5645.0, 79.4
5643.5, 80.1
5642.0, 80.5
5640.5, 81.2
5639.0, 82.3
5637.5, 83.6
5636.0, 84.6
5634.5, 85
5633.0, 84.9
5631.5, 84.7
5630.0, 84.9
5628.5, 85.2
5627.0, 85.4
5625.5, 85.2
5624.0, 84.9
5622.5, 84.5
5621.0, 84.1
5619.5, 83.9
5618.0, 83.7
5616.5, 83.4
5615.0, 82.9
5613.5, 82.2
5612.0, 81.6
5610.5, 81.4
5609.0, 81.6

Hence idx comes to -0.9 angstrom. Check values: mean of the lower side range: 81.5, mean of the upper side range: 75.9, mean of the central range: 80.1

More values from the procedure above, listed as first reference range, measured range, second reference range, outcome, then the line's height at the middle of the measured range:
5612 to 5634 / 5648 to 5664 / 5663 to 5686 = 0.8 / 81.1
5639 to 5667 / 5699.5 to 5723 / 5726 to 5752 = -1.1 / 76.6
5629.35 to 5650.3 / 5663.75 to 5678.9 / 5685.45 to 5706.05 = 0.2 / 80.5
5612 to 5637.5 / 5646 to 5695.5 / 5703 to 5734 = 1.7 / 81.6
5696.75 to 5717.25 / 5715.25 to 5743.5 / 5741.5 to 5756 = 0.0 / 77.2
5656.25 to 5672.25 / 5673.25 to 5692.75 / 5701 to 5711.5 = -0.4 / 78.9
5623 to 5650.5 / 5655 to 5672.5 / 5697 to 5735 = 0.8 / 81.2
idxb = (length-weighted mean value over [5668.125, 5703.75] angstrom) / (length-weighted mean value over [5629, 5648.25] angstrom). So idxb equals 0.97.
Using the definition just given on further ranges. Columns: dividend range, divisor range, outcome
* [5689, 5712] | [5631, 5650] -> 0.98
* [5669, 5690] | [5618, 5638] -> 0.95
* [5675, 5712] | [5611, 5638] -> 0.95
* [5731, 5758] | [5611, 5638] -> 0.89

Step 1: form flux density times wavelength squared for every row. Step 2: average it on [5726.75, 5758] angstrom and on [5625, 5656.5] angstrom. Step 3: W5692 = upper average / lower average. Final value 0.95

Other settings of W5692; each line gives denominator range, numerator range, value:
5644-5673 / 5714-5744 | 1.02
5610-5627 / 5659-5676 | 0.95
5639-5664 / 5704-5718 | 1.06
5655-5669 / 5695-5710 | 1.05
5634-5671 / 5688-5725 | 1.03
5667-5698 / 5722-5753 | 0.97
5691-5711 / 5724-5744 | 0.96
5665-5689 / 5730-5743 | 0.98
